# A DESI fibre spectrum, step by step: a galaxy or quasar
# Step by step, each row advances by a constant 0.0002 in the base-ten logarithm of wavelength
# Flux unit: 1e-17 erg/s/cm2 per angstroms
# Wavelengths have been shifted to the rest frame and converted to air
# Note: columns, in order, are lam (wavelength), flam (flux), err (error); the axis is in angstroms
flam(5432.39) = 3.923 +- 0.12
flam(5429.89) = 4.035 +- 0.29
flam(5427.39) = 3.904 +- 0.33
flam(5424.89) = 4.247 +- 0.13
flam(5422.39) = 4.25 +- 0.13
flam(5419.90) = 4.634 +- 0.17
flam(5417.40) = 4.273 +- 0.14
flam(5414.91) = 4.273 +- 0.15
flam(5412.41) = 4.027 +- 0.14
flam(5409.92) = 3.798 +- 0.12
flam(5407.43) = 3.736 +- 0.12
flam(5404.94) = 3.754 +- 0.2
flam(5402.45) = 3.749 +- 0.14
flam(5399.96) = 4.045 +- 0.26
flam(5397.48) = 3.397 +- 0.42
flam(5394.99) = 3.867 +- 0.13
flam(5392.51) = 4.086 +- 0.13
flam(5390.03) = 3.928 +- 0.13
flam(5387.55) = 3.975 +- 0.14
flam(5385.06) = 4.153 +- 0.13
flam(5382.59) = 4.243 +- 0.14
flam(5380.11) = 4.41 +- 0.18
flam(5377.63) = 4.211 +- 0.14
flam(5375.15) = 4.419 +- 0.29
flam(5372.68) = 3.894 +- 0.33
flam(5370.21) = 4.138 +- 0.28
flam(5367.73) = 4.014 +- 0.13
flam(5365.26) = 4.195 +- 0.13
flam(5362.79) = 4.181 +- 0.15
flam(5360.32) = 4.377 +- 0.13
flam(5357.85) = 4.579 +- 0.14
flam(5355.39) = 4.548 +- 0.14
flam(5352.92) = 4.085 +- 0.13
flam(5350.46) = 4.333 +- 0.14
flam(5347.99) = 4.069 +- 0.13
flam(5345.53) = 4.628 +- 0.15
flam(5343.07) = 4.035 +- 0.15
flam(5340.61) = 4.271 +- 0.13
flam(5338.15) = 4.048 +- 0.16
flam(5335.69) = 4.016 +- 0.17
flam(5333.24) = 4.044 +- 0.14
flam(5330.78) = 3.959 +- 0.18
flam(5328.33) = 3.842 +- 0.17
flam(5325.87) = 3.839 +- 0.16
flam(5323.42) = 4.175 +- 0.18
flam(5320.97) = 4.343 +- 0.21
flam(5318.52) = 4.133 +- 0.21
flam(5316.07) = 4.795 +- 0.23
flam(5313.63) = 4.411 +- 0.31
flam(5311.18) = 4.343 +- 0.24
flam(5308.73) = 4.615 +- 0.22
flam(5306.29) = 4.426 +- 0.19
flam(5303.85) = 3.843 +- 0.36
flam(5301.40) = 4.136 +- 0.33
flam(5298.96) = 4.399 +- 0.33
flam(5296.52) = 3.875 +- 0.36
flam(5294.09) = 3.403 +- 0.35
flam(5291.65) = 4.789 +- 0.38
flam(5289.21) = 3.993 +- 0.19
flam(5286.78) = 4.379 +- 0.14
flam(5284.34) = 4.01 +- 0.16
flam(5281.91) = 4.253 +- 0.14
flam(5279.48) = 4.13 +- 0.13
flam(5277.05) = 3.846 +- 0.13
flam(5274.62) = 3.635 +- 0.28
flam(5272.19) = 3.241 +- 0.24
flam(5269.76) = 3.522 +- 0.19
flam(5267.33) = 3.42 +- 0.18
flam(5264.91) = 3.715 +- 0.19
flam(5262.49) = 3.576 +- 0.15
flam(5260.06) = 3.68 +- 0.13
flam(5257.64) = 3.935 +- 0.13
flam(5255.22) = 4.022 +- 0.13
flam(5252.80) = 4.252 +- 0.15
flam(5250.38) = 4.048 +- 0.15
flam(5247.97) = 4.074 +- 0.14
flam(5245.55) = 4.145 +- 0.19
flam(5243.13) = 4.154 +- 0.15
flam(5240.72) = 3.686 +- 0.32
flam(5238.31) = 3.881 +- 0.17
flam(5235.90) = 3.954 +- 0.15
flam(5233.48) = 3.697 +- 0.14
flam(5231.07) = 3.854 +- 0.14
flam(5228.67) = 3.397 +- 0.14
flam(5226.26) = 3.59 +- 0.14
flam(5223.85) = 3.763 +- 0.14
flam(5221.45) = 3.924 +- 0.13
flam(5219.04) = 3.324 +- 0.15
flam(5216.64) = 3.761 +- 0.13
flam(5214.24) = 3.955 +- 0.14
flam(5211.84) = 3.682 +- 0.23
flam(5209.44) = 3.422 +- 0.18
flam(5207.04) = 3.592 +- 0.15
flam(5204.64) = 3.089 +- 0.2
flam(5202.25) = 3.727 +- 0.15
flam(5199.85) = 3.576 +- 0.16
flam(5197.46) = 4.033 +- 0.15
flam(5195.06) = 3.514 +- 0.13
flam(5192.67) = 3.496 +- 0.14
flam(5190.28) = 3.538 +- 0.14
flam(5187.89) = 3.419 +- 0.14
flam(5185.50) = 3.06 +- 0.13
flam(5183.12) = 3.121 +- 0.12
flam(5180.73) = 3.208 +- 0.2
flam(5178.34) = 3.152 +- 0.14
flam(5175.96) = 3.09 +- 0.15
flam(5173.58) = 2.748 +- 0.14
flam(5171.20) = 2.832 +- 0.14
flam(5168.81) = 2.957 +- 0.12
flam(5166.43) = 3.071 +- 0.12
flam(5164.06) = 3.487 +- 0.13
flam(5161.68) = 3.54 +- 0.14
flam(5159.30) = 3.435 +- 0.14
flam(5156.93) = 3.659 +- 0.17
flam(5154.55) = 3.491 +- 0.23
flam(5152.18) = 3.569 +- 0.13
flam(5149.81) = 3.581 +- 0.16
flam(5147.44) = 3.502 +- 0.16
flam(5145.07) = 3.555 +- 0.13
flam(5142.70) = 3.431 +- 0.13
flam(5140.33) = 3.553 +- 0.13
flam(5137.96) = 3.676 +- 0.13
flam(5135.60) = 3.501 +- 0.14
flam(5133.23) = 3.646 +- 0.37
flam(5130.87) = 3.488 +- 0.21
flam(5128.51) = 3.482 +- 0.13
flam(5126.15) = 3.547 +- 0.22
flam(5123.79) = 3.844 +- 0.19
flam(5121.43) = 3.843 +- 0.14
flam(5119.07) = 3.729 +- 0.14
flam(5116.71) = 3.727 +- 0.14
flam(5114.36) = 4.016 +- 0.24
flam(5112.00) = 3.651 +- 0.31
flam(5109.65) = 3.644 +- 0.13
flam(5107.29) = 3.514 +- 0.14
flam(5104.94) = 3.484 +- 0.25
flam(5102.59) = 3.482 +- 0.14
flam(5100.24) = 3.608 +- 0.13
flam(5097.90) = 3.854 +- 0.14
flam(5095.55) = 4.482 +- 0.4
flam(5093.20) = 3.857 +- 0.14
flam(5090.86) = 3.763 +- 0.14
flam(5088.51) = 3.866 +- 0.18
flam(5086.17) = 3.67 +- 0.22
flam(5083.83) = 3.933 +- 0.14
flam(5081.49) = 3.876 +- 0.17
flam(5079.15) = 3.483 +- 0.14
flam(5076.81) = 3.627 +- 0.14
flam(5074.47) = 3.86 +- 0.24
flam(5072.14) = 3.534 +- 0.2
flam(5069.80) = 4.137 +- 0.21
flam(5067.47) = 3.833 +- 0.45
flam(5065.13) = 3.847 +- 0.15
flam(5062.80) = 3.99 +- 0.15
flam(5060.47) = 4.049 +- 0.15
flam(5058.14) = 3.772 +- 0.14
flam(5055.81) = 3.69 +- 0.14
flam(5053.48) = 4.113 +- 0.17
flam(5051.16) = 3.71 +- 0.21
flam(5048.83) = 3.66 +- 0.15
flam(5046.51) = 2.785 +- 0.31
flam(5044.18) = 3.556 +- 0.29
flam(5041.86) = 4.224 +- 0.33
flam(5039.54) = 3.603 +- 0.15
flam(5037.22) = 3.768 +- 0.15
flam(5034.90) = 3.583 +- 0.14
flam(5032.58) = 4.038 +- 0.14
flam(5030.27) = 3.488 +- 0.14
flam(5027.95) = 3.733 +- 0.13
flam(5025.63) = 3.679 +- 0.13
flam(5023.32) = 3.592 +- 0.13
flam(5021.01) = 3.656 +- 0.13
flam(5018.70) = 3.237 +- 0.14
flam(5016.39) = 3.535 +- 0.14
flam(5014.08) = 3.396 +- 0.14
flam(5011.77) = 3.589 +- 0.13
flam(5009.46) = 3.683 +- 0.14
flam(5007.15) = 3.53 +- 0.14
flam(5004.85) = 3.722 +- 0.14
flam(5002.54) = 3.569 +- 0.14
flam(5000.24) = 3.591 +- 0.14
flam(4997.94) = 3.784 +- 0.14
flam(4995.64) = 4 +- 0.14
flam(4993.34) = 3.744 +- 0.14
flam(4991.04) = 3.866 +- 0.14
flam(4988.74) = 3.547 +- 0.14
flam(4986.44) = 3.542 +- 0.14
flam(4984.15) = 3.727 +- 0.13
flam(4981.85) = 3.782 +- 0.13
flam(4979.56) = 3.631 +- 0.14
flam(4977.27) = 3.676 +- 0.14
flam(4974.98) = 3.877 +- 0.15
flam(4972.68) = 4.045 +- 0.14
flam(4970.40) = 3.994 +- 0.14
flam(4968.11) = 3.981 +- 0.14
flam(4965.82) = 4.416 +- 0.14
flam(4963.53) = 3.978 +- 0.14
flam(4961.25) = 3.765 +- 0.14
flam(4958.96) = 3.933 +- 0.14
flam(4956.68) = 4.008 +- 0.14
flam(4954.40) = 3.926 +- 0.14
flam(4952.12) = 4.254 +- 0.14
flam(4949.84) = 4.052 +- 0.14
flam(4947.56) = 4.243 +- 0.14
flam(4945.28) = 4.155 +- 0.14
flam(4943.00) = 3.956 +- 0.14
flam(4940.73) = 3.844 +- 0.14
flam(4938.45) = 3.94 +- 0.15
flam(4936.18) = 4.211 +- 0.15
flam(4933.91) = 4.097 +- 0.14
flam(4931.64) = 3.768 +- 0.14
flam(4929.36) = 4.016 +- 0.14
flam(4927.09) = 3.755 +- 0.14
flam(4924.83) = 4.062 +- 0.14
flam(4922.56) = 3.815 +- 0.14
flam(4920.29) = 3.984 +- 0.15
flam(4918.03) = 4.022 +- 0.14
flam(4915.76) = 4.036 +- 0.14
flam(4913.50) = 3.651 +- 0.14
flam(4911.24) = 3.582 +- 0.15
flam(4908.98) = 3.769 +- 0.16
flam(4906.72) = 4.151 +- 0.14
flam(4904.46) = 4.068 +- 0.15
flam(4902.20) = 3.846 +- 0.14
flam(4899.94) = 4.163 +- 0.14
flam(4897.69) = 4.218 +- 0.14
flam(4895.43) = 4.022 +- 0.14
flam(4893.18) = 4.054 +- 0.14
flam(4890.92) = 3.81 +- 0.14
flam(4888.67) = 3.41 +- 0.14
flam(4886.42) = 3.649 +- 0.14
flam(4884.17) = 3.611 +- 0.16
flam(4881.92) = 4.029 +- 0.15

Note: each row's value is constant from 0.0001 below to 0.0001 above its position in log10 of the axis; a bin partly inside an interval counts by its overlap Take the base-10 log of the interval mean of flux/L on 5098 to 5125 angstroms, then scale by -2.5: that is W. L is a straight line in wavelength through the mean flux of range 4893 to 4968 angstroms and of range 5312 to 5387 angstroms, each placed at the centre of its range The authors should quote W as 0.11 mag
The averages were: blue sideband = 3.99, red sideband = 4.21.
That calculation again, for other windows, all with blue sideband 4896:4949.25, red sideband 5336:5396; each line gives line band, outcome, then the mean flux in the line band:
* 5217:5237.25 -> 0.12 mag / 3.69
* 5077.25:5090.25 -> 0.08 mag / 3.76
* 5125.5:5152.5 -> 0.15 mag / 3.54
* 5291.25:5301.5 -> 0.02 mag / 4.07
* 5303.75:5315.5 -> -0.06 mag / 4.4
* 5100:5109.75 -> 0.15 mag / 3.53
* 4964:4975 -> -0.02 mag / 4.07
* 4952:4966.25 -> 0.00 mag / 4.01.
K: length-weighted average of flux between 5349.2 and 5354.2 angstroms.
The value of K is 4.21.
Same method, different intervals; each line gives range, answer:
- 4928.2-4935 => 3.95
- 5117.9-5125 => 3.8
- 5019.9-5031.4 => 3.63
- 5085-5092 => 3.77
